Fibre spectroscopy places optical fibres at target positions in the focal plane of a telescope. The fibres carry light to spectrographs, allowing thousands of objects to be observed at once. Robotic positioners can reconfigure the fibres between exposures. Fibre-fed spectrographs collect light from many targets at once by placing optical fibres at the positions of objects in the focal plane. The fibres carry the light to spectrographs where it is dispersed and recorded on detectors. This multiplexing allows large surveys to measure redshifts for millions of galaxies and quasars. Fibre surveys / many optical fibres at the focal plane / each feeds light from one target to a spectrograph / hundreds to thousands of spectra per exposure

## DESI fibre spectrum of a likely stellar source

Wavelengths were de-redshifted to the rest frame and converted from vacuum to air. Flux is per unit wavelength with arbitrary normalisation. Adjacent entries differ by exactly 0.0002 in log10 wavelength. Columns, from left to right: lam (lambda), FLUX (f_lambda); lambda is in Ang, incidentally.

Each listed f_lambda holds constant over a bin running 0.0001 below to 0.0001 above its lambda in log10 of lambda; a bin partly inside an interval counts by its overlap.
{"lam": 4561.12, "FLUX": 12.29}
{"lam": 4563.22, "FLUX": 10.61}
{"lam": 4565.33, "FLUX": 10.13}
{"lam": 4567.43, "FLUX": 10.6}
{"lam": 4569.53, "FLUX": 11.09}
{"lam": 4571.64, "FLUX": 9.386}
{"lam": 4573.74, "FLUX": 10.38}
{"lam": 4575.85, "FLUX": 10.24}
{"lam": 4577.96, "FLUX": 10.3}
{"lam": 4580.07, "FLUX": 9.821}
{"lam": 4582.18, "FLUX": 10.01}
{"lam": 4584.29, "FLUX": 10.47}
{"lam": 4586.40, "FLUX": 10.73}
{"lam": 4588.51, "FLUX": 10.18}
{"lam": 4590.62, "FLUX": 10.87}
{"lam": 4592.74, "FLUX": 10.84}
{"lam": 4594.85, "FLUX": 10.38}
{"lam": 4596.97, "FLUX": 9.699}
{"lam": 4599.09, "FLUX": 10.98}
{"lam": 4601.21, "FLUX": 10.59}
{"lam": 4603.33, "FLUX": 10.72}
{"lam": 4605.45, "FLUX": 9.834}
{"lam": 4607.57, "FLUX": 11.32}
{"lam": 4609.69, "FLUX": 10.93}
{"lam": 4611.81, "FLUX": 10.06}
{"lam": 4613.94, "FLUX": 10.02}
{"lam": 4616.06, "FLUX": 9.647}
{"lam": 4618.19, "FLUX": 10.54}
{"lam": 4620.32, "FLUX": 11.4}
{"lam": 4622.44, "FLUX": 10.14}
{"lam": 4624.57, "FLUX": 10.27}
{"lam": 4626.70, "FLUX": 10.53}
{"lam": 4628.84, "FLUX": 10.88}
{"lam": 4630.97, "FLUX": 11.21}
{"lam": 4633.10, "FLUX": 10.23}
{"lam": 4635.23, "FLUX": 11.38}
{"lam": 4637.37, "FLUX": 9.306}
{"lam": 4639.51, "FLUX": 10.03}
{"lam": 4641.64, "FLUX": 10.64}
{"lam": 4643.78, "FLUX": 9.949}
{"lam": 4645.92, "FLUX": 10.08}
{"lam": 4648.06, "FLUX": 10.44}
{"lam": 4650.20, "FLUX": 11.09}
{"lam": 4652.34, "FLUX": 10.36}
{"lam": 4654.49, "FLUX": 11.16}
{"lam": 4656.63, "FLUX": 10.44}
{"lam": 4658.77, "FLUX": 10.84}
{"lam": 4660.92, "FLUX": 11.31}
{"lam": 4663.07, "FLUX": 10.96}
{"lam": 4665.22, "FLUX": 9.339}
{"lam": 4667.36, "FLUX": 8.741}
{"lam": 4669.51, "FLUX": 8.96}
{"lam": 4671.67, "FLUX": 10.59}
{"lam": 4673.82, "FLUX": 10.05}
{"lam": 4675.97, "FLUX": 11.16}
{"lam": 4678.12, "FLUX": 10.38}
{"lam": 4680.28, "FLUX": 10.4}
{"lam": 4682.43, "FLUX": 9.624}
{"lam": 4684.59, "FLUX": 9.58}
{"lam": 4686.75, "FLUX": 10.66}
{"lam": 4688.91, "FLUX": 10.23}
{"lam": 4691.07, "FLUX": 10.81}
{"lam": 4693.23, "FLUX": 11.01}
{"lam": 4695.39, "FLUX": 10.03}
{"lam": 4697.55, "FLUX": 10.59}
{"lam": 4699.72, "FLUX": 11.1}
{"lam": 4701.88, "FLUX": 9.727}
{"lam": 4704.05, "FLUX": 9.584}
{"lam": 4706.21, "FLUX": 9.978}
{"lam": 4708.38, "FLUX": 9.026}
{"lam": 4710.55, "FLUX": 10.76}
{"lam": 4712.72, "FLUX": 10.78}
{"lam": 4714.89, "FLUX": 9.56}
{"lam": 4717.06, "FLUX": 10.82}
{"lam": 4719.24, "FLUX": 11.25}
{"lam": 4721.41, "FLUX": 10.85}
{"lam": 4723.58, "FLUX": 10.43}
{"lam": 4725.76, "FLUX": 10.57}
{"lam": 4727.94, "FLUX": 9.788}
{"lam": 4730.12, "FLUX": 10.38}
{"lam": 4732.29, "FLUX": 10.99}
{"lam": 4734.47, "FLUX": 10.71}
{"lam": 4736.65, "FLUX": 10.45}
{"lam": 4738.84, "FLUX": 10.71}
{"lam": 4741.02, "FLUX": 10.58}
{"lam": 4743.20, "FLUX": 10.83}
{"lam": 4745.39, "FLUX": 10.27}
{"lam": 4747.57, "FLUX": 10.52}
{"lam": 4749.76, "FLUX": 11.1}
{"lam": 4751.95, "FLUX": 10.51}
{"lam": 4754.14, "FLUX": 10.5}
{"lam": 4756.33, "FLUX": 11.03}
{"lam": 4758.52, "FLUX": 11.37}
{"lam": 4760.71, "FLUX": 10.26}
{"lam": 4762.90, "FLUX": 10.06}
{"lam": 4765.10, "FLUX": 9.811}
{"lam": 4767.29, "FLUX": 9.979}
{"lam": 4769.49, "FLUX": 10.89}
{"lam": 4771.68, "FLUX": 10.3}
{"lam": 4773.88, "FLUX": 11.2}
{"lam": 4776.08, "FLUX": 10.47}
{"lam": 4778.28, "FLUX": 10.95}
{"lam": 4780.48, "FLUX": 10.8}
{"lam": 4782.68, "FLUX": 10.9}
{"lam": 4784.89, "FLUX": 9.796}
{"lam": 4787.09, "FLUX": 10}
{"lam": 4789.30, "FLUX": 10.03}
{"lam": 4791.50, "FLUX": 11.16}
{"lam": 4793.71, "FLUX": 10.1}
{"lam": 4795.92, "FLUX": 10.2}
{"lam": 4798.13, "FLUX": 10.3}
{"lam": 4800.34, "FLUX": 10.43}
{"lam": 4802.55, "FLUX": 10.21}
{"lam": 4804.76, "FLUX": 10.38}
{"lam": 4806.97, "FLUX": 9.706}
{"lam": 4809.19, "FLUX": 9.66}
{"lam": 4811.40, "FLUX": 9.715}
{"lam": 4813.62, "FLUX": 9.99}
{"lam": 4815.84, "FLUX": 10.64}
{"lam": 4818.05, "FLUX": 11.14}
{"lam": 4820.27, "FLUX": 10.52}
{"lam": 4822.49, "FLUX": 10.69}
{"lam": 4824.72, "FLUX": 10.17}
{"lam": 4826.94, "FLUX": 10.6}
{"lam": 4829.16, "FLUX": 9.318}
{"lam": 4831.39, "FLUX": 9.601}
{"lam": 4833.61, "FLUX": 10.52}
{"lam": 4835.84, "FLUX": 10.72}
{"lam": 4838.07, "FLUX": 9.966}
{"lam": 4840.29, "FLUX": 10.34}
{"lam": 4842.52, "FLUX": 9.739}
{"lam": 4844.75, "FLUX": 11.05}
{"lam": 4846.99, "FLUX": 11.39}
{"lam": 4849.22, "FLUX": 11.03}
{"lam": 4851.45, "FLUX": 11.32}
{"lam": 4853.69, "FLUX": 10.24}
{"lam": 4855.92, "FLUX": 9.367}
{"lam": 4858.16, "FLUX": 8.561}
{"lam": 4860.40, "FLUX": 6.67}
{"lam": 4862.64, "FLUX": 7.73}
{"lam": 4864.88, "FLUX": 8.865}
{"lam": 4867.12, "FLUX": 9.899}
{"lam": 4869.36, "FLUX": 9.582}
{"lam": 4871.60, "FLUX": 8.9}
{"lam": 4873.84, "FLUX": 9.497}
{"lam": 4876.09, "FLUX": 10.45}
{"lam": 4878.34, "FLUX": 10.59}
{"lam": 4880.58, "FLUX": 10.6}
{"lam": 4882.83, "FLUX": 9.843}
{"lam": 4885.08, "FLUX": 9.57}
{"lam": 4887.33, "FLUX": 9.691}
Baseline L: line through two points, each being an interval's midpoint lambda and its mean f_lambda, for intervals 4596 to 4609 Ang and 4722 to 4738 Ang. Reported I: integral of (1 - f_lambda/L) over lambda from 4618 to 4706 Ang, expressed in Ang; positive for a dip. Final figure 1.2 Ang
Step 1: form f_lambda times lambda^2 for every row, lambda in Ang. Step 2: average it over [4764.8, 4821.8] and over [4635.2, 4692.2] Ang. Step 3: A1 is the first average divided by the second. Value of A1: 1.06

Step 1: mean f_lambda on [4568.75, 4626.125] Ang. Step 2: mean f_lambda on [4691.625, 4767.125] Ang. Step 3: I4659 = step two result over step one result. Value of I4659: 1.01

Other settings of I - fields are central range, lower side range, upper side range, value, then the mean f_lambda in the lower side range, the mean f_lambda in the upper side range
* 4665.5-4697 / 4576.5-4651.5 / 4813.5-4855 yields 0.9 Ang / 10.4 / 10.5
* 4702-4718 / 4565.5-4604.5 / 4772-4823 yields 0.5 Ang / 10.4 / 10.4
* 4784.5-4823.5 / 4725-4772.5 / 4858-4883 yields -1.2 Ang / 10.5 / 9.27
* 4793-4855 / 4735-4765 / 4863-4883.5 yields -1.7 Ang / 10.6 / 9.73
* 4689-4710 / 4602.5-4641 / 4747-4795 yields 0.6 Ang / 10.5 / 10.5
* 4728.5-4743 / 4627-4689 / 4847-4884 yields -0.8 Ang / 10.3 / 9.63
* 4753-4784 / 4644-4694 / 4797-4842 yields -1.0 Ang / 10.3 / 10.2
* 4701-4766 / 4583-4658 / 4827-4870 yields -1.9 Ang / 10.5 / 9.81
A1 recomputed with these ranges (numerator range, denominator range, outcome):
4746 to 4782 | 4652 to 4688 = 1.08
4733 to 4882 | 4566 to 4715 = 1.06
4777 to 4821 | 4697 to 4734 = 1.03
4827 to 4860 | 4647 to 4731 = 1.05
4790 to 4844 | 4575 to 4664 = 1.06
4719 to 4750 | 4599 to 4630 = 1.06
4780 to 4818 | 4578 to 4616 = 1.07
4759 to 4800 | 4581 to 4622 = 1.07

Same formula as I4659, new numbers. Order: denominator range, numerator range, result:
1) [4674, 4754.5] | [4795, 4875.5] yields 0.95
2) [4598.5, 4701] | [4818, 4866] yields 0.95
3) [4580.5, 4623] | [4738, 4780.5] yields 1.01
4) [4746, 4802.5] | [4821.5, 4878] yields 0.94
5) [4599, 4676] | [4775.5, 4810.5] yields 0.99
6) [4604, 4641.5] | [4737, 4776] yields 1.01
